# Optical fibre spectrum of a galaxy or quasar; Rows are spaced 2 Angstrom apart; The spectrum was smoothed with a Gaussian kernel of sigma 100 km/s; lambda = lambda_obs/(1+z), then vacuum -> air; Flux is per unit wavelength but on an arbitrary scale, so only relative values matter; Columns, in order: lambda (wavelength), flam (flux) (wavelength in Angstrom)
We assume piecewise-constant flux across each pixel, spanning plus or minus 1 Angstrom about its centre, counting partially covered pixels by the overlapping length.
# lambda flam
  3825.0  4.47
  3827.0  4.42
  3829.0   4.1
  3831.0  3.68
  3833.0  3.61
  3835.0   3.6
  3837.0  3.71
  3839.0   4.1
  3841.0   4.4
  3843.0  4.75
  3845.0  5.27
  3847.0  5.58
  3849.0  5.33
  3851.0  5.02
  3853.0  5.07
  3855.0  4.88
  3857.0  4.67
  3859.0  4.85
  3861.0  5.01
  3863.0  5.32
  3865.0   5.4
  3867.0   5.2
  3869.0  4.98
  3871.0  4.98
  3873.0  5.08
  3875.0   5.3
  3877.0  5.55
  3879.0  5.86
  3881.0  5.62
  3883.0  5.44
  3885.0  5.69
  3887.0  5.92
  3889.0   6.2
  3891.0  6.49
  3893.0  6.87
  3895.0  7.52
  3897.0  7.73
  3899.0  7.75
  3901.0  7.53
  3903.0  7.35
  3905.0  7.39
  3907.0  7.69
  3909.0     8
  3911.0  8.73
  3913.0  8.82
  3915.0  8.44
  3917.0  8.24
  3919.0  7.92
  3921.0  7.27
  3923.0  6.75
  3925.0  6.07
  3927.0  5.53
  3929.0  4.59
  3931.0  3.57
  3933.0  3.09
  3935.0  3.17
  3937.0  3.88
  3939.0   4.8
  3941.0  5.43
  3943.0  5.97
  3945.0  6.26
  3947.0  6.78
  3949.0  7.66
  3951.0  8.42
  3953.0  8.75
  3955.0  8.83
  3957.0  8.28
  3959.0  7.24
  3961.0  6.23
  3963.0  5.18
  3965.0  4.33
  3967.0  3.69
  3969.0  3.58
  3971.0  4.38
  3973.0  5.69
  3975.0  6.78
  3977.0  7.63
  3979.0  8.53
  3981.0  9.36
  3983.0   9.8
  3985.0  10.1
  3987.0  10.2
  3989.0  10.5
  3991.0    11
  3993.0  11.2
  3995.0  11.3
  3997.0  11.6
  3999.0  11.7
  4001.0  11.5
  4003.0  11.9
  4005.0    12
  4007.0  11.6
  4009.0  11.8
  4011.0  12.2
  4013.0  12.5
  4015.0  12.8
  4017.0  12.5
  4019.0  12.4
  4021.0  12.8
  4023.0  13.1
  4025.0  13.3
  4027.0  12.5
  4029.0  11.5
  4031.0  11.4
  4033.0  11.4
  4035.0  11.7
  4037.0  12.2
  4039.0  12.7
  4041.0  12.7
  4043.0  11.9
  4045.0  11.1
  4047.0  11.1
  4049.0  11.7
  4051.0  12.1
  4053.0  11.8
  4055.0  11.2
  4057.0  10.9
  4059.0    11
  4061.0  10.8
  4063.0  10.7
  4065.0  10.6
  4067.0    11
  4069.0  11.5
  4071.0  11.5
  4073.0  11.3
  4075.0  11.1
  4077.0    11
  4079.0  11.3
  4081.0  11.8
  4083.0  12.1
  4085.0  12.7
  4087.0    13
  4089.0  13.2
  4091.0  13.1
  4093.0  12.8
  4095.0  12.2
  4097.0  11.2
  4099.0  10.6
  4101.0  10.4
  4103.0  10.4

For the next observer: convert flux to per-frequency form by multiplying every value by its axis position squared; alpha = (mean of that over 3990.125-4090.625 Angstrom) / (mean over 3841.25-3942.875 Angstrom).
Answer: 2.14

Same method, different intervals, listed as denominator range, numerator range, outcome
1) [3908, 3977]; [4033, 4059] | 1.97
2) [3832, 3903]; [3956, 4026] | 1.89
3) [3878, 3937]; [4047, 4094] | 1.93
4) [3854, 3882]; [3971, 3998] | 1.91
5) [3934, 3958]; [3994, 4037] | 1.92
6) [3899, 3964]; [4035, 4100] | 1.87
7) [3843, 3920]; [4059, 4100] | 2.05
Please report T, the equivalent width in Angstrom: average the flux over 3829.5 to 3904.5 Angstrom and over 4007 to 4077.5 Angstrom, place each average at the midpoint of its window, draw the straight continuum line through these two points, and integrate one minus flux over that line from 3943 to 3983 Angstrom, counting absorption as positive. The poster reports 9.5 Angstrom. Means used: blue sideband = 5.44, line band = 6.77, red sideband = 11.8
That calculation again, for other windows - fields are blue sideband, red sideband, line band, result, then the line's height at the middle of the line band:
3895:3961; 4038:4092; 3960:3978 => 6.5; 8.26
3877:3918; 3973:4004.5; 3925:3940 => 7.3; 8.26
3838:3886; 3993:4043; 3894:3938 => 4.2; 7.55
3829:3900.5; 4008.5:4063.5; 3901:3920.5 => -2.5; 7.1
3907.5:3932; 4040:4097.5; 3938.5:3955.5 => 1.9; 7.86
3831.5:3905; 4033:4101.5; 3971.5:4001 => -1.4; 9.15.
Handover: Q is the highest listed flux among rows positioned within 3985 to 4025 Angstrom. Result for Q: 13.3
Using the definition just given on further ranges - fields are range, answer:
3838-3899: 7.75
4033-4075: 12.7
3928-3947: 6.78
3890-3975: 8.83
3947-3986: 10.1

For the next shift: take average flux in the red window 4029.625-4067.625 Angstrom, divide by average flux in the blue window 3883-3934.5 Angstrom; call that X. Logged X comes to 1.69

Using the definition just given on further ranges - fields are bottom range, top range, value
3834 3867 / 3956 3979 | 1.21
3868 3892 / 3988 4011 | 2.06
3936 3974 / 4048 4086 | 1.87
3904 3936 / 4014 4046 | 1.86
